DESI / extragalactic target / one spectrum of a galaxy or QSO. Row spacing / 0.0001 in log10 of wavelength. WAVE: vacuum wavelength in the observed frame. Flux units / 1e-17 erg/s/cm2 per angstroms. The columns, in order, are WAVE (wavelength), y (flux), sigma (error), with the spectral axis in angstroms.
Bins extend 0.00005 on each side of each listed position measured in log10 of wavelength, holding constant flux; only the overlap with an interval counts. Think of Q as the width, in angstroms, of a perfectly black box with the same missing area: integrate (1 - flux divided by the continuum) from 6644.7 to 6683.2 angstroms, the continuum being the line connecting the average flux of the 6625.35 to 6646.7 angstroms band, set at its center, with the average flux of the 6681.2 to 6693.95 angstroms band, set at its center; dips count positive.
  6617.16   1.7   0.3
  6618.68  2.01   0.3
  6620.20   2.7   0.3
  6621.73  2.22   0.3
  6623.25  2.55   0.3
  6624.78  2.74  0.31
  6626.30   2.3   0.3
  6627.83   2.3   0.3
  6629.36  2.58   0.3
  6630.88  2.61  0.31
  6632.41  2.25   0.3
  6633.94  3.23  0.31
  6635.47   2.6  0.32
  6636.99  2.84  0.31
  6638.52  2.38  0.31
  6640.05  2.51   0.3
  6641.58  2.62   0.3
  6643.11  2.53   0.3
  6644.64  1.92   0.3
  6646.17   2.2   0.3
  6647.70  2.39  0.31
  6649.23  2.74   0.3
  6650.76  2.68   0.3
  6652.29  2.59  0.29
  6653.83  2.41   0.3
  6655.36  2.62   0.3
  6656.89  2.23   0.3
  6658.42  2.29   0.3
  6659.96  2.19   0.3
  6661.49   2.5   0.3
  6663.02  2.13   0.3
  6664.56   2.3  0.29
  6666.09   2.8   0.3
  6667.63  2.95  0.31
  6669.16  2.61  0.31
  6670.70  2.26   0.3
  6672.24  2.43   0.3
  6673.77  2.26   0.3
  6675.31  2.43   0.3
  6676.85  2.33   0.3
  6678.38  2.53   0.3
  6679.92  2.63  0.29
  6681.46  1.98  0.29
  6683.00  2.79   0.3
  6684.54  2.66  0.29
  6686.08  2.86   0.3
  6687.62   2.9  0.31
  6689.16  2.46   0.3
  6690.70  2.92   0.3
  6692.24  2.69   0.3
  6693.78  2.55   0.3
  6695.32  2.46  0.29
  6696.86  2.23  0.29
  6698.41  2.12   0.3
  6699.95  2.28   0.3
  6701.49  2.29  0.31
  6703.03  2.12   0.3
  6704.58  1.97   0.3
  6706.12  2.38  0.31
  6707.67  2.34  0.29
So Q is 2.34 angstroms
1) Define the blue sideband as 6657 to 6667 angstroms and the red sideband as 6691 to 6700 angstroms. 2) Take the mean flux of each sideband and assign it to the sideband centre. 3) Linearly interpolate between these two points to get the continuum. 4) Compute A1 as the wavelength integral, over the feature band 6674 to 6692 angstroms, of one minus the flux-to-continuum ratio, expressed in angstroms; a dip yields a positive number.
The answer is -1.3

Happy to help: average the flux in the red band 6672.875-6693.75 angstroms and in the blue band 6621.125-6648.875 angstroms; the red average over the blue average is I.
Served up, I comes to 1.03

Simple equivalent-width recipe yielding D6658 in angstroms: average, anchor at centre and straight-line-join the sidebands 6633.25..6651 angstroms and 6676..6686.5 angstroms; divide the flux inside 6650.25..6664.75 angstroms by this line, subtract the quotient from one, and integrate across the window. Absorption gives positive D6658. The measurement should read 0.8 angstroms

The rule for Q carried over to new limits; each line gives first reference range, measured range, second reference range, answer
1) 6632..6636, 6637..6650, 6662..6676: 1.1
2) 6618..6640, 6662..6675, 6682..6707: 0.1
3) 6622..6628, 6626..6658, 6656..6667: -1.1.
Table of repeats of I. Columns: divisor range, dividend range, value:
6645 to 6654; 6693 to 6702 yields 0.94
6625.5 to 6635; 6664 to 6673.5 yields 1.00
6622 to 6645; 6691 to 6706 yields 0.92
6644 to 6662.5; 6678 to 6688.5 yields 1.09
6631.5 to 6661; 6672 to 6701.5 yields 1.00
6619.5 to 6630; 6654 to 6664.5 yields 0.94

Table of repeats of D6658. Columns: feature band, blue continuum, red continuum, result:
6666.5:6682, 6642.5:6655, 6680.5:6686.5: 0.4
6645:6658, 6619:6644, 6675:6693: 0.5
